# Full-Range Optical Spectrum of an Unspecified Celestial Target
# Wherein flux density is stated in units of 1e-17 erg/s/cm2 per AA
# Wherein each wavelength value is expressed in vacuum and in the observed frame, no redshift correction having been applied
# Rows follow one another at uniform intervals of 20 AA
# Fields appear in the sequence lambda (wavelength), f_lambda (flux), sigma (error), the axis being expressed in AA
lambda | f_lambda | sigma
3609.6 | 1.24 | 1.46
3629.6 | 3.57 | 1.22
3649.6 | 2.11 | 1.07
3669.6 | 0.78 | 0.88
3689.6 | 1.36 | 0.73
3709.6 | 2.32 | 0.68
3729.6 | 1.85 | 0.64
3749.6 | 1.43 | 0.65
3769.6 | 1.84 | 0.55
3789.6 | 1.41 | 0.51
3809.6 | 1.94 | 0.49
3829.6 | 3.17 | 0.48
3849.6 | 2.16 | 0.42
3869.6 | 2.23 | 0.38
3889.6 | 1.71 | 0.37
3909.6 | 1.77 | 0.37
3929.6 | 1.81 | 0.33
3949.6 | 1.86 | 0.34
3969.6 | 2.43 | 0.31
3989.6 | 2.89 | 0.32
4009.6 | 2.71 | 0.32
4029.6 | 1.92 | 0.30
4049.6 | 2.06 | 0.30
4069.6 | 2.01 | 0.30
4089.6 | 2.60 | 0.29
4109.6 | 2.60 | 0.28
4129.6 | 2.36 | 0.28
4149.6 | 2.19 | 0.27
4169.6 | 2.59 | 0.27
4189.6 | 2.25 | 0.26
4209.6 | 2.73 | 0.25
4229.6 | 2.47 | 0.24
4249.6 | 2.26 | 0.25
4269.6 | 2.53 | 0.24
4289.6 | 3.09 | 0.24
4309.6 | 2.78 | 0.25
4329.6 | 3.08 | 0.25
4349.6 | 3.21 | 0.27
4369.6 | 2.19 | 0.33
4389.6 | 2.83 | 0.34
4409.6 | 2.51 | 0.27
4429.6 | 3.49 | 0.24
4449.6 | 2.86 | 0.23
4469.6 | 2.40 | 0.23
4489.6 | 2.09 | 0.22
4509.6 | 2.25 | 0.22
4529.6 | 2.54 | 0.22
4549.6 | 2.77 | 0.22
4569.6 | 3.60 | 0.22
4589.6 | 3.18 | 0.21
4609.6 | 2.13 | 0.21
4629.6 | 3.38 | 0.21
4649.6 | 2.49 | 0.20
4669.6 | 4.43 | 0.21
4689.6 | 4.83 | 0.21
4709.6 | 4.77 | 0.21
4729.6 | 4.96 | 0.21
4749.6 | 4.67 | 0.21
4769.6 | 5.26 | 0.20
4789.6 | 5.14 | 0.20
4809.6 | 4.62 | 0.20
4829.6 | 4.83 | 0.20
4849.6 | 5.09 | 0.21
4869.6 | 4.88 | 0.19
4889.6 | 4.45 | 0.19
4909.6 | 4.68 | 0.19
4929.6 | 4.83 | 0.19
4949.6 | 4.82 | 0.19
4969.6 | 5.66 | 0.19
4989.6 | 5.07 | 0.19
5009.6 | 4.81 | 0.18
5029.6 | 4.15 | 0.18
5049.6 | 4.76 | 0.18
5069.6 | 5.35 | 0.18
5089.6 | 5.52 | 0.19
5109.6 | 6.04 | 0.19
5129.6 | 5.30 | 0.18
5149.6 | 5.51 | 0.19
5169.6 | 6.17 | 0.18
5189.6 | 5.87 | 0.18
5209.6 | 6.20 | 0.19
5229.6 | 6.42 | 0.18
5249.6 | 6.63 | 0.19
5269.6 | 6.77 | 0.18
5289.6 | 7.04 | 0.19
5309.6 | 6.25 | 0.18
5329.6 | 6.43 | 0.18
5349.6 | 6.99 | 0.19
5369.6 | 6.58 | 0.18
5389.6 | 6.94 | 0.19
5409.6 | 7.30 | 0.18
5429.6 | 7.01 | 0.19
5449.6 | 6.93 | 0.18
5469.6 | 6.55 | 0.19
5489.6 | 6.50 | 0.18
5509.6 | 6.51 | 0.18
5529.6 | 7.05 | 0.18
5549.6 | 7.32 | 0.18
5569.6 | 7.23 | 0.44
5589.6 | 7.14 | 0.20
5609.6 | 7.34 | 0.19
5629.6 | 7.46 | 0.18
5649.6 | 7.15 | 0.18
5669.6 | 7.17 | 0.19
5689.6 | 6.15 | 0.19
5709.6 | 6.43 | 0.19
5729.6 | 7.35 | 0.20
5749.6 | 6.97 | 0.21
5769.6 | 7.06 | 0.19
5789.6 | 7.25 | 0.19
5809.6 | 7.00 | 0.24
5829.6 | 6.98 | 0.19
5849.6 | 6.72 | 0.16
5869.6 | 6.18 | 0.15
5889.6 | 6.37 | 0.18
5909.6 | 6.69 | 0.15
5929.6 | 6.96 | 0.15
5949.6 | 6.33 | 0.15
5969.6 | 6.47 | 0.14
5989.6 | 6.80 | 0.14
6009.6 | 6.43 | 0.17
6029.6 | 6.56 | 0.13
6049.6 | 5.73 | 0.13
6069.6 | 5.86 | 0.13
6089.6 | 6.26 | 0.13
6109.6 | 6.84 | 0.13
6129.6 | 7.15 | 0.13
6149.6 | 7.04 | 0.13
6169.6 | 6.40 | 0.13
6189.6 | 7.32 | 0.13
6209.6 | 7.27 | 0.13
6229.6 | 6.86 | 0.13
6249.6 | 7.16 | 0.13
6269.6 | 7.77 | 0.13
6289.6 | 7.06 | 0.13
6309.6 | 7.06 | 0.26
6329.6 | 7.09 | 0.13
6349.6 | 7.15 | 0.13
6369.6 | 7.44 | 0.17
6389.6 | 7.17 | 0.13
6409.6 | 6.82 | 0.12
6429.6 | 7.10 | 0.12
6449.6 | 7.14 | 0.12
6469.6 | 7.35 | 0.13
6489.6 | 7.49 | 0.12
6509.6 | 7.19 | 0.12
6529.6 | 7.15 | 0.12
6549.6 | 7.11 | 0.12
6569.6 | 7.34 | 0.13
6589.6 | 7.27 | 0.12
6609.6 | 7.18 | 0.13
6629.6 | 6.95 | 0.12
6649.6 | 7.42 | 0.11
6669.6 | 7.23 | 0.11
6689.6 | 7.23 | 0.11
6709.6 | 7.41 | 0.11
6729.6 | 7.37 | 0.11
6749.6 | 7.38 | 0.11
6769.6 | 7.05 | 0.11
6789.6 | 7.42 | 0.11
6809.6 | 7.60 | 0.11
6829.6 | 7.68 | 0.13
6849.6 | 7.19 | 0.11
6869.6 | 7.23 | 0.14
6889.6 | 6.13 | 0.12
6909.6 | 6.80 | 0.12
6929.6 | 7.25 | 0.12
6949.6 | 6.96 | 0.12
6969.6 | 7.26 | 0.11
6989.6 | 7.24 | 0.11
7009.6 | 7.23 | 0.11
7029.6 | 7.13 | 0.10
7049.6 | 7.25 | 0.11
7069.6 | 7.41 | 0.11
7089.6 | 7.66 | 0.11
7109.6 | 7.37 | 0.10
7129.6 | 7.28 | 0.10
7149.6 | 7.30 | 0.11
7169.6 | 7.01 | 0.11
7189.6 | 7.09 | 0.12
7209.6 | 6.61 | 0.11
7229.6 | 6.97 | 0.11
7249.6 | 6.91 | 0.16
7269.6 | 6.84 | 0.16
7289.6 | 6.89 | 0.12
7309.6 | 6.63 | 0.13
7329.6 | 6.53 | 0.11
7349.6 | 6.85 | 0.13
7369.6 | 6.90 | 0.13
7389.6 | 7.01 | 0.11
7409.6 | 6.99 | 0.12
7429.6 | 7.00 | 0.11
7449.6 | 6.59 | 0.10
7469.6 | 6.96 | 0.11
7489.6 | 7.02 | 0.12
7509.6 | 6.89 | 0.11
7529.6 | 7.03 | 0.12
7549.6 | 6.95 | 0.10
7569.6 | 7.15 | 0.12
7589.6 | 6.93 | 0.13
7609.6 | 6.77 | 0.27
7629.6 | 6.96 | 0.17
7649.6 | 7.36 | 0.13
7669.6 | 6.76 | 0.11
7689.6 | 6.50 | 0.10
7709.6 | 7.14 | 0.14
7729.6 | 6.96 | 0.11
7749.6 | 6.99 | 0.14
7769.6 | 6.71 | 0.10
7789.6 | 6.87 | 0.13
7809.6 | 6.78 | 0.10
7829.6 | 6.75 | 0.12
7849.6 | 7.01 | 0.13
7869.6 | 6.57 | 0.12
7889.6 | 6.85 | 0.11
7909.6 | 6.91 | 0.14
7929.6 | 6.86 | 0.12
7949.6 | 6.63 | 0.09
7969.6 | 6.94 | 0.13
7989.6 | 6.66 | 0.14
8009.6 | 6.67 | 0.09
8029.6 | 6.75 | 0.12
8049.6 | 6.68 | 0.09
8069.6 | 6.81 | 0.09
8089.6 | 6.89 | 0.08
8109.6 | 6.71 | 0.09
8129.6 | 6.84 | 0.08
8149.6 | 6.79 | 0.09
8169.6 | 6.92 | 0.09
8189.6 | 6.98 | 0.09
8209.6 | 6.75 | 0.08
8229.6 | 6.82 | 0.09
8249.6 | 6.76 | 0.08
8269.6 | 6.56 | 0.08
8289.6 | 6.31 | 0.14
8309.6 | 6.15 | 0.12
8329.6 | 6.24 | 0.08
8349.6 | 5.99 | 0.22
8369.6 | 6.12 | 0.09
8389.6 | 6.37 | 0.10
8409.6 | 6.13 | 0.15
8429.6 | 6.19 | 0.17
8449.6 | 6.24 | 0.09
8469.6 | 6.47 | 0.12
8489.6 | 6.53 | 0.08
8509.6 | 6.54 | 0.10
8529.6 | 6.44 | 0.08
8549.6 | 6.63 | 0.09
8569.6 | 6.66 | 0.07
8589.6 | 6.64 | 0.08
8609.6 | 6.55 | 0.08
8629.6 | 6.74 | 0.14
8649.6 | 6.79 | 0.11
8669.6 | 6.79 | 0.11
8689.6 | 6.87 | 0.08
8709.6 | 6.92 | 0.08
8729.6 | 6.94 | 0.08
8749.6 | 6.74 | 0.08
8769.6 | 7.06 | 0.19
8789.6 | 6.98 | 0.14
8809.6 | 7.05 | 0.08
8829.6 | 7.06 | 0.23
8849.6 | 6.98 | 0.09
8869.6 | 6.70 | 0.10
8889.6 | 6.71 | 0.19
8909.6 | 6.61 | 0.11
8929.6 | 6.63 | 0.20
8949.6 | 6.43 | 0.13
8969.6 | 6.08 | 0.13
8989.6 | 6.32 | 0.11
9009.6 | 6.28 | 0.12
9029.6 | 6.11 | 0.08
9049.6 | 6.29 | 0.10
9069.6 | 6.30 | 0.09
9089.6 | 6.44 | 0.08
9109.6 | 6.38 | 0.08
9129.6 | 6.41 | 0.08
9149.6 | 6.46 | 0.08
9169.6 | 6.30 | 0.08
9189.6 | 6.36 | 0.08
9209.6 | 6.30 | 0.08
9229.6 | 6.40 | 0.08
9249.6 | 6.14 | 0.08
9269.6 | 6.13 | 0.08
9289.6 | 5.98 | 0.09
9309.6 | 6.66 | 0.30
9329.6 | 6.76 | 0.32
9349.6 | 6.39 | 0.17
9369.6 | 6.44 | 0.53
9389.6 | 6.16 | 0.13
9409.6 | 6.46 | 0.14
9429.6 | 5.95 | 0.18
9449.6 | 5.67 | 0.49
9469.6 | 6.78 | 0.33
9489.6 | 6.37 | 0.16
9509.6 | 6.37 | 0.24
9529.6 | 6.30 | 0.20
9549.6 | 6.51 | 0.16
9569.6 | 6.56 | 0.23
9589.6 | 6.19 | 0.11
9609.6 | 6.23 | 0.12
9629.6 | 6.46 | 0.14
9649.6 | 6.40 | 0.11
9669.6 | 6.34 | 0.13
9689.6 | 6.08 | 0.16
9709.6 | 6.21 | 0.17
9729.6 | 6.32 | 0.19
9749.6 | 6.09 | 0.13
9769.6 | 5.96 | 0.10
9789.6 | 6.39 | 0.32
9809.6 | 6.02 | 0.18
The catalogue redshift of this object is 0.17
